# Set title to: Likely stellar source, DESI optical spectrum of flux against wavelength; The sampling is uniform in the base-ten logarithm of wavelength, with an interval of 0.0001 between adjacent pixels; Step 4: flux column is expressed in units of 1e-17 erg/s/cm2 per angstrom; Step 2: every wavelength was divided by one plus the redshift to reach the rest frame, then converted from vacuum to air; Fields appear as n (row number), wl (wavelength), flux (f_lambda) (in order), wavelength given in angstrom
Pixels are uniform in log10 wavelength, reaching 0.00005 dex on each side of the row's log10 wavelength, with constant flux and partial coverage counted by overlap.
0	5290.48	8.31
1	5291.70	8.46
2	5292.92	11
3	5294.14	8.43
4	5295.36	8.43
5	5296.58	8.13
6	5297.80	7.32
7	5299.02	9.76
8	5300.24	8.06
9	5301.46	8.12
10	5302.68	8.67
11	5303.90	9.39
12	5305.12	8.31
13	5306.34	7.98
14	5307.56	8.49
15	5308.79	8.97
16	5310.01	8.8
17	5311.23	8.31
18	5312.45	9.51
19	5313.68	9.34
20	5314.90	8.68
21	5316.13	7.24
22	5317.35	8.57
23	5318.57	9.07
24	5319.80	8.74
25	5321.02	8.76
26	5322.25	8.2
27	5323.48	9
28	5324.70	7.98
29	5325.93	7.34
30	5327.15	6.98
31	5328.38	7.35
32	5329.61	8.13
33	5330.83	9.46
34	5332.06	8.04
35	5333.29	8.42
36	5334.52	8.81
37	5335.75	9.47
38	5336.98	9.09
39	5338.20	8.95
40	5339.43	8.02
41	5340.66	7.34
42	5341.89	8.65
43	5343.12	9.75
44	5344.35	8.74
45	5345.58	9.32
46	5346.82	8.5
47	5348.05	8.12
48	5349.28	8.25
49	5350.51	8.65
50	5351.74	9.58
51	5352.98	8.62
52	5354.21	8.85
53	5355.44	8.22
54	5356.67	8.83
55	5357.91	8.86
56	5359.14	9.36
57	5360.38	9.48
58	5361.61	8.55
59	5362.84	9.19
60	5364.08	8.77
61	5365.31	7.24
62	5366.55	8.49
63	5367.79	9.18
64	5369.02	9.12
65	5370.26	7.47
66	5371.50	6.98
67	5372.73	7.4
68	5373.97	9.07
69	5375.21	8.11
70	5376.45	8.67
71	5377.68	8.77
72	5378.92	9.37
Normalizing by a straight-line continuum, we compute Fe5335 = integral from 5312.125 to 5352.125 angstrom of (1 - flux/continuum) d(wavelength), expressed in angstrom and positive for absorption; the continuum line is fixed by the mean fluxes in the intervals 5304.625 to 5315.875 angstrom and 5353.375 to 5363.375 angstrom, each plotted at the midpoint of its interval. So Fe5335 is 1.1 angstrom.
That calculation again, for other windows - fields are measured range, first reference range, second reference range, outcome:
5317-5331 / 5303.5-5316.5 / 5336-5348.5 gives 0.66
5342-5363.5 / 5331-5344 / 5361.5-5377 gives -0.92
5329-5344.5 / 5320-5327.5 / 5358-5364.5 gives -0.42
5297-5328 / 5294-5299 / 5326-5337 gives -0.65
